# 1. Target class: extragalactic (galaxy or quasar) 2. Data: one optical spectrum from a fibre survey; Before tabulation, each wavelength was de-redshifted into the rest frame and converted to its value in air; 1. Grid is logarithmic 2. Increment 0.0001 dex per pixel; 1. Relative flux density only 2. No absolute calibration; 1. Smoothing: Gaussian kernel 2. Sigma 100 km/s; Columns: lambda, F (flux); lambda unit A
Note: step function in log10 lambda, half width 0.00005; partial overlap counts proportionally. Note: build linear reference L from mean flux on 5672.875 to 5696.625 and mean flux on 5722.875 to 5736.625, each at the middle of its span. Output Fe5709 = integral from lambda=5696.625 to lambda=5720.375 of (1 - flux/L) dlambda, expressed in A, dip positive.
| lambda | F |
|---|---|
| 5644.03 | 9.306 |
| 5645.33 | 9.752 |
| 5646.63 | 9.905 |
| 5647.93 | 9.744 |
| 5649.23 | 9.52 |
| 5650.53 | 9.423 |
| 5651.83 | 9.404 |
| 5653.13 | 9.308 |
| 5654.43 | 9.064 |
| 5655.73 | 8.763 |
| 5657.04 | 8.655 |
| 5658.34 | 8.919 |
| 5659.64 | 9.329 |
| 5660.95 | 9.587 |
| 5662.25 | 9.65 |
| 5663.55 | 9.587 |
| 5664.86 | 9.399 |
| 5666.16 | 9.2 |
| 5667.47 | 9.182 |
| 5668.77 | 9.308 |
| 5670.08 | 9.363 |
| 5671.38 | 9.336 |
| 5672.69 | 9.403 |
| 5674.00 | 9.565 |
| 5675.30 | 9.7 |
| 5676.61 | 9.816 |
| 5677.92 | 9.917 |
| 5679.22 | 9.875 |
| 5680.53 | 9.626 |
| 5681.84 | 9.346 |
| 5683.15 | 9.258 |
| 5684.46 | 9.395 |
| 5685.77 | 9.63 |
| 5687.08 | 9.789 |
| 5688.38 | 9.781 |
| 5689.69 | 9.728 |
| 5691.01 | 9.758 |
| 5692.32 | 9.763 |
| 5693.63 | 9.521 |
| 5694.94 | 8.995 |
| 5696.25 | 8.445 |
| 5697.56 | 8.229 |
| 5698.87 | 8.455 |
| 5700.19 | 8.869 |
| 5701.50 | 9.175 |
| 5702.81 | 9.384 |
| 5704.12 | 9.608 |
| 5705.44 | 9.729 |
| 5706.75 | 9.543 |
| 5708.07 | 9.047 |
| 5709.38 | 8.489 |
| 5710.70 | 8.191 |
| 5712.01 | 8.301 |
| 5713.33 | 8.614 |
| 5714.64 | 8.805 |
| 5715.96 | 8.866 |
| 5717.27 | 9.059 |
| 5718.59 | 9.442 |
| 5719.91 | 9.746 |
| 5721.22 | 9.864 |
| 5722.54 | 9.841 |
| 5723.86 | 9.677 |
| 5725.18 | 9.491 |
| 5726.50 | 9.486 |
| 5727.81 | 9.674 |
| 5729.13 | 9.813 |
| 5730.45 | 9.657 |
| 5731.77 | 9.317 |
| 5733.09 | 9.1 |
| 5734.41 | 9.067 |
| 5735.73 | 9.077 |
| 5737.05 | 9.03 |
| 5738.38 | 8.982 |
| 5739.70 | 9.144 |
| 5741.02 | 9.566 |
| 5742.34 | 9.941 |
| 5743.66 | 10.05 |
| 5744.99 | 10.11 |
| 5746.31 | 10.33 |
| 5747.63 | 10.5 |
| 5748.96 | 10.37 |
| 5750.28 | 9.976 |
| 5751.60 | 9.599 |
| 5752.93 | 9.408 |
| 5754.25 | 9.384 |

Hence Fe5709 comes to 1.3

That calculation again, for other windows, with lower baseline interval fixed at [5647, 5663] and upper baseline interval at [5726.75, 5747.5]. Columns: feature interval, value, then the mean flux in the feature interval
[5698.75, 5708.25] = 0.17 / 9.27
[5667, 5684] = -0.28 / 9.52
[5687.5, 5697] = -0.01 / 9.43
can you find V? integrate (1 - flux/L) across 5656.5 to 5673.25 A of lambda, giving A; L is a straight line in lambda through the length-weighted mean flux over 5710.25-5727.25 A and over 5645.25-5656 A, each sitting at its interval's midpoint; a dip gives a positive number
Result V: 0.2 A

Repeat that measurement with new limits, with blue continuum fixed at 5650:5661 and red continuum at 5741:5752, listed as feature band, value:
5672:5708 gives 0.31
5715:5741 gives 1.35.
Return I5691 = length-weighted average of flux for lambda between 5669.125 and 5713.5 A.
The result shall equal 9.29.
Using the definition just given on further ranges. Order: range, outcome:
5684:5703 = 9.26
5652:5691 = 9.43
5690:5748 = 9.31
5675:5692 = 9.66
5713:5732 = 9.44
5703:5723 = 9.14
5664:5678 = 9.45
